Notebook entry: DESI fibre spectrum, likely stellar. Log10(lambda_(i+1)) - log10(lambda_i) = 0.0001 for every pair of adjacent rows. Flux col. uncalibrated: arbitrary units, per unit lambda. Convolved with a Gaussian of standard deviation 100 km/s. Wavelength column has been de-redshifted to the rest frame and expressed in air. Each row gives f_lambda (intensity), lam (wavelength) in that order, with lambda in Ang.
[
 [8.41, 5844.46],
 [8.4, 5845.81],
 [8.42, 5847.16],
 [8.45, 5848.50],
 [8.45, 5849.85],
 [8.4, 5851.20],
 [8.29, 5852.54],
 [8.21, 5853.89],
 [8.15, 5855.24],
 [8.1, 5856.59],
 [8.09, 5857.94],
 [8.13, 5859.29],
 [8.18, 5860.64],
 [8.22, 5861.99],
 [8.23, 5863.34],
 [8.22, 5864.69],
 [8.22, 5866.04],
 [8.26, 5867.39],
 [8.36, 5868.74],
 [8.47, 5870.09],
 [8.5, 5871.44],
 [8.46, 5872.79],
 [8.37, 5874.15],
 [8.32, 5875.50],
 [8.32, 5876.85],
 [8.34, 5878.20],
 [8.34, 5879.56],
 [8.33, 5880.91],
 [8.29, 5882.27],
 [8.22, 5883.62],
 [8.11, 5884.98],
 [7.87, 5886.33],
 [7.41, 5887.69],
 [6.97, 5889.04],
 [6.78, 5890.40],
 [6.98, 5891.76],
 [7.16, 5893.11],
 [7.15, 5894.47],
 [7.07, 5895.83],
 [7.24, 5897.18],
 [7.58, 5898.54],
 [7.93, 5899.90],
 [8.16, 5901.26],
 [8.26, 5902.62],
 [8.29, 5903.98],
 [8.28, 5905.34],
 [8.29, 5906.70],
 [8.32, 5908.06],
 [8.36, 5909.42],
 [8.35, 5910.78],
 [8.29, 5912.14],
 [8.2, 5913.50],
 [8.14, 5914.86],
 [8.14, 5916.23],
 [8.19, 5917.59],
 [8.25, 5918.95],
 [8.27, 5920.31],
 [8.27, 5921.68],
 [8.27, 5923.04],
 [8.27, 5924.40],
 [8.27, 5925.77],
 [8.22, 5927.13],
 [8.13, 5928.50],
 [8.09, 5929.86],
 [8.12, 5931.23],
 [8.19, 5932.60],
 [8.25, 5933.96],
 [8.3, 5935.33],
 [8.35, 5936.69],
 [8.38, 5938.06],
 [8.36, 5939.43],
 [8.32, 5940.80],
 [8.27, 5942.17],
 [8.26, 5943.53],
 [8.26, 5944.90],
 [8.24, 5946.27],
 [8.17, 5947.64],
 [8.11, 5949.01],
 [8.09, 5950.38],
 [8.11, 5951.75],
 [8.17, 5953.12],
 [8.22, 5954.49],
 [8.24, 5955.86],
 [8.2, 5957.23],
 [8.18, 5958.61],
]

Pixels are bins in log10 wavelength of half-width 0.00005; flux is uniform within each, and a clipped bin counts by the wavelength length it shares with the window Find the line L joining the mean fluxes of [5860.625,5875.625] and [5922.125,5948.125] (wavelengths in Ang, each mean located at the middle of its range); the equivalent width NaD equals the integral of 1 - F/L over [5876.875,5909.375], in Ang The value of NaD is 1.9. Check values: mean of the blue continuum 8.33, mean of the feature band 7.82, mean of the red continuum 8.25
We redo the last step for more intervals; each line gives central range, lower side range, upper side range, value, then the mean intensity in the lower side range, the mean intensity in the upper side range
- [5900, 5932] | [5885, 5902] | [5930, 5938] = -1.5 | 7.39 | 8.24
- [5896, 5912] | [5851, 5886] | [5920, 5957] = 0.3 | 8.27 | 8.23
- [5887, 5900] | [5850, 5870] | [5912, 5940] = 1.6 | 8.23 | 8.23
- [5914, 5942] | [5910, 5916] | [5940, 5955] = -0.1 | 8.24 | 8.2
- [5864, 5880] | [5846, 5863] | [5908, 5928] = -0.2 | 8.26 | 8.25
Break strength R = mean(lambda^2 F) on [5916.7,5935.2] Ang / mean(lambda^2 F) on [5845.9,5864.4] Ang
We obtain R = 1.02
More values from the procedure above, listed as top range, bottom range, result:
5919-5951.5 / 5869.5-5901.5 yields 1.07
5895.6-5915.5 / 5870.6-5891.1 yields 1.01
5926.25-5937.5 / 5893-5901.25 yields 1.12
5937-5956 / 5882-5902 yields 1.12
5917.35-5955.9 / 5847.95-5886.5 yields 1.02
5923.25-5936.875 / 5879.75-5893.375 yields 1.09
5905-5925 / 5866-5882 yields 1.00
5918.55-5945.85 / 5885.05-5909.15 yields 1.09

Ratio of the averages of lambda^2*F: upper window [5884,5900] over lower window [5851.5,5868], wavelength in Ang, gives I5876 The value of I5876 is 0.91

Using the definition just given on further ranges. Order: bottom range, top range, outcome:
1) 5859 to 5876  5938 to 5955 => 1.02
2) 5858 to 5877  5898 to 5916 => 1.00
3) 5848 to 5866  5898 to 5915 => 1.01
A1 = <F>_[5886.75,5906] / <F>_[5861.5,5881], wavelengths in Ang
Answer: 0.90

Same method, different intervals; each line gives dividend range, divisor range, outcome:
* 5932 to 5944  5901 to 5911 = 1.00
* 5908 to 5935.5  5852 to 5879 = 1.00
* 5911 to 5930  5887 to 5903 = 1.12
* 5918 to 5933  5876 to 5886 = 0.99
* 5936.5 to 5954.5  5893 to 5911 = 1.04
